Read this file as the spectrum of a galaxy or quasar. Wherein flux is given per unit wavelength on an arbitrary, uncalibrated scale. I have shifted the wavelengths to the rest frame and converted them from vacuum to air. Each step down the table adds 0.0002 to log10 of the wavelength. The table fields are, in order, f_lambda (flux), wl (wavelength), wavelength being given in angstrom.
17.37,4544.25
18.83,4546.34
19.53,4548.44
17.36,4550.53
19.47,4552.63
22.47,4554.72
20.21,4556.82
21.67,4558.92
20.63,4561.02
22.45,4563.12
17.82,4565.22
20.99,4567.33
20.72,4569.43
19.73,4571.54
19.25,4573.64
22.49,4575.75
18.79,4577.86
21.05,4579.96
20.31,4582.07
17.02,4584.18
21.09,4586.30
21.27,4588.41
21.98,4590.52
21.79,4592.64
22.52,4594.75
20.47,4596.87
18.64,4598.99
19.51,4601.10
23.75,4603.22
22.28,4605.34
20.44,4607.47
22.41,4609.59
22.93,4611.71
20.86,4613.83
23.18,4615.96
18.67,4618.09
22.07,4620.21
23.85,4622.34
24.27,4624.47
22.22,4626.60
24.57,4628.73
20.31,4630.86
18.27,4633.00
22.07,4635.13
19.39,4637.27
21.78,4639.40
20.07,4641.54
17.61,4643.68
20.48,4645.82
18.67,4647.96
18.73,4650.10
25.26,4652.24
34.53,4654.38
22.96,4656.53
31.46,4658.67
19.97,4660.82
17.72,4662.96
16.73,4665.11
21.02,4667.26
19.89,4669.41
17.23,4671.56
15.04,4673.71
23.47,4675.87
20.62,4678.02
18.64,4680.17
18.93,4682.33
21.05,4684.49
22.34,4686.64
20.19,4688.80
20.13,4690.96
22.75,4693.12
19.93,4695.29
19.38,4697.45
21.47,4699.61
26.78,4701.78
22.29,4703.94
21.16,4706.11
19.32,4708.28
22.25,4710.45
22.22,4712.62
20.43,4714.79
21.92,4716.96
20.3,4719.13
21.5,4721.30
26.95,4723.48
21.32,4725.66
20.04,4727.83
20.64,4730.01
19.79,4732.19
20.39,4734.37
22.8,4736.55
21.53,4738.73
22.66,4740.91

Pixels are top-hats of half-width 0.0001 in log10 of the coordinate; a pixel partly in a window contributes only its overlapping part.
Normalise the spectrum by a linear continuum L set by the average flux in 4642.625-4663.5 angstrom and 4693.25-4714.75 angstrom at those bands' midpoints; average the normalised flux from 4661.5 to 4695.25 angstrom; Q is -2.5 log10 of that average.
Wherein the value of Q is 0.130 mag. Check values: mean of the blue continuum 22.9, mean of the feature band 19.7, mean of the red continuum 21.6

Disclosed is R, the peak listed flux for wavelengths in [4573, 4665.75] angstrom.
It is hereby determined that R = 34.53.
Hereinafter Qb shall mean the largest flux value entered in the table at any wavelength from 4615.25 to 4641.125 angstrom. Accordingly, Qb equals 24.57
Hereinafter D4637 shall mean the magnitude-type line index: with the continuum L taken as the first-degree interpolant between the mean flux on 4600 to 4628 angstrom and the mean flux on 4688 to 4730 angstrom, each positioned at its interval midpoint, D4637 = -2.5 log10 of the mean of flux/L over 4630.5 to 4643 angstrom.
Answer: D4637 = 0.09 mag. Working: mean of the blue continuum 22.1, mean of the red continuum 21.6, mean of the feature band 20.2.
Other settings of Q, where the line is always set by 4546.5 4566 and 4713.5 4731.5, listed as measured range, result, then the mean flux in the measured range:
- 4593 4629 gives -0.063 mag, 21.9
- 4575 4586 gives 0.023 mag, 19.9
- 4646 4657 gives -0.137 mag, 23.8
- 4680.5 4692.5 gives 0.041 mag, 20.5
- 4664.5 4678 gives 0.111 mag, 19.1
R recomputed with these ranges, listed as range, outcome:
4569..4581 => 22.49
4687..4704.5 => 26.78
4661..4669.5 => 21.02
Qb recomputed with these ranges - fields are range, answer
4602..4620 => 23.75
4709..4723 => 22.25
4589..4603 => 22.52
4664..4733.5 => 26.95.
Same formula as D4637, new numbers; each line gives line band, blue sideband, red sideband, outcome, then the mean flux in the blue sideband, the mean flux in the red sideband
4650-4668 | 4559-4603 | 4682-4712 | -0.115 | 20.5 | 21.4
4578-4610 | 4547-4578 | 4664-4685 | -0.049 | 20.3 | 19.2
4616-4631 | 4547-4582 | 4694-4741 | -0.085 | 20.3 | 21.6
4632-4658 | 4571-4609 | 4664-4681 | -0.116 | 20.7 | 19.1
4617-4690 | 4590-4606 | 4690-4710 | 0.012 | 21.3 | 21.5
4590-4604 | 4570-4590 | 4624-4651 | -0.045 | 20.2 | 20.6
